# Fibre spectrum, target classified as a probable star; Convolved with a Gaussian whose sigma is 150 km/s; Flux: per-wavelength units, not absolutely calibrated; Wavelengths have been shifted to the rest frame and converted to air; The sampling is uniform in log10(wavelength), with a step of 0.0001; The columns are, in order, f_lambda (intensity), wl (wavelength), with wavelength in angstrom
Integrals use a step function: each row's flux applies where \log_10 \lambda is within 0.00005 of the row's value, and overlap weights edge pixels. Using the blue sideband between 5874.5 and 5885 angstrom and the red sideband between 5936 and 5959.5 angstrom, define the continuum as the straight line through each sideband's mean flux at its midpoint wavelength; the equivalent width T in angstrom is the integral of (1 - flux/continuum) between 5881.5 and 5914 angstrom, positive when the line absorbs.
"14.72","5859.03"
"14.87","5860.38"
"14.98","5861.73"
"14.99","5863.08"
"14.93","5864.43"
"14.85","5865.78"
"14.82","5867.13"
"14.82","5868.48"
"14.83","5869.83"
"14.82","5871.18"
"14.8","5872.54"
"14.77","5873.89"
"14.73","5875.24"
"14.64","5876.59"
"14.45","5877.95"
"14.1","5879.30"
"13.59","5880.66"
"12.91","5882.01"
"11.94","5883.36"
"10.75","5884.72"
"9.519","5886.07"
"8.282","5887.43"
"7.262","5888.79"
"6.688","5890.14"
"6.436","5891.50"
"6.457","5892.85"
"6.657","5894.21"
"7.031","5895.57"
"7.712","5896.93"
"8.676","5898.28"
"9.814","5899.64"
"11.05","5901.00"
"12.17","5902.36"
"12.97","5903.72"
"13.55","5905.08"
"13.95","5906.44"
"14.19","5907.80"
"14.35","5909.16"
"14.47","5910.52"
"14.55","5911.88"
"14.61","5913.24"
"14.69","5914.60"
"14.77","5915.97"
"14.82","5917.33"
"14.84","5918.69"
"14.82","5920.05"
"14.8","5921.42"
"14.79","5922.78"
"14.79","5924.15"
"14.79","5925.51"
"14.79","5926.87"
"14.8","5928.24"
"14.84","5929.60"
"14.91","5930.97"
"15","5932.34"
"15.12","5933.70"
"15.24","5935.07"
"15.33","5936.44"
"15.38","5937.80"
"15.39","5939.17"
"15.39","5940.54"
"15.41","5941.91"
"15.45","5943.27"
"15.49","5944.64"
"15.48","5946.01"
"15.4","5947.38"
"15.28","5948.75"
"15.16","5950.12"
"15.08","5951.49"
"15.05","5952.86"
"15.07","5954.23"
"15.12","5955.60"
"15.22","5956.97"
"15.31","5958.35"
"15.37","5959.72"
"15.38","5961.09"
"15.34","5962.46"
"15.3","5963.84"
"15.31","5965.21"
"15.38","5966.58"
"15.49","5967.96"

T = 7.8 angstrom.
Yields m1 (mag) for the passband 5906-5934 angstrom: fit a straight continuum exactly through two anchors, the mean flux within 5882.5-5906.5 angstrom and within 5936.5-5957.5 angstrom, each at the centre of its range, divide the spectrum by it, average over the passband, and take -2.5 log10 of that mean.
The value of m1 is -0.201 mag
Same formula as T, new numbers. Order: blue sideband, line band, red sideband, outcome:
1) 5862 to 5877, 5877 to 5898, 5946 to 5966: 7.4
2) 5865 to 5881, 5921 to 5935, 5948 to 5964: 0.1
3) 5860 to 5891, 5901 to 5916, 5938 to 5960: 0.2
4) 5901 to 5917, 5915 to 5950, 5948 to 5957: -1.2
